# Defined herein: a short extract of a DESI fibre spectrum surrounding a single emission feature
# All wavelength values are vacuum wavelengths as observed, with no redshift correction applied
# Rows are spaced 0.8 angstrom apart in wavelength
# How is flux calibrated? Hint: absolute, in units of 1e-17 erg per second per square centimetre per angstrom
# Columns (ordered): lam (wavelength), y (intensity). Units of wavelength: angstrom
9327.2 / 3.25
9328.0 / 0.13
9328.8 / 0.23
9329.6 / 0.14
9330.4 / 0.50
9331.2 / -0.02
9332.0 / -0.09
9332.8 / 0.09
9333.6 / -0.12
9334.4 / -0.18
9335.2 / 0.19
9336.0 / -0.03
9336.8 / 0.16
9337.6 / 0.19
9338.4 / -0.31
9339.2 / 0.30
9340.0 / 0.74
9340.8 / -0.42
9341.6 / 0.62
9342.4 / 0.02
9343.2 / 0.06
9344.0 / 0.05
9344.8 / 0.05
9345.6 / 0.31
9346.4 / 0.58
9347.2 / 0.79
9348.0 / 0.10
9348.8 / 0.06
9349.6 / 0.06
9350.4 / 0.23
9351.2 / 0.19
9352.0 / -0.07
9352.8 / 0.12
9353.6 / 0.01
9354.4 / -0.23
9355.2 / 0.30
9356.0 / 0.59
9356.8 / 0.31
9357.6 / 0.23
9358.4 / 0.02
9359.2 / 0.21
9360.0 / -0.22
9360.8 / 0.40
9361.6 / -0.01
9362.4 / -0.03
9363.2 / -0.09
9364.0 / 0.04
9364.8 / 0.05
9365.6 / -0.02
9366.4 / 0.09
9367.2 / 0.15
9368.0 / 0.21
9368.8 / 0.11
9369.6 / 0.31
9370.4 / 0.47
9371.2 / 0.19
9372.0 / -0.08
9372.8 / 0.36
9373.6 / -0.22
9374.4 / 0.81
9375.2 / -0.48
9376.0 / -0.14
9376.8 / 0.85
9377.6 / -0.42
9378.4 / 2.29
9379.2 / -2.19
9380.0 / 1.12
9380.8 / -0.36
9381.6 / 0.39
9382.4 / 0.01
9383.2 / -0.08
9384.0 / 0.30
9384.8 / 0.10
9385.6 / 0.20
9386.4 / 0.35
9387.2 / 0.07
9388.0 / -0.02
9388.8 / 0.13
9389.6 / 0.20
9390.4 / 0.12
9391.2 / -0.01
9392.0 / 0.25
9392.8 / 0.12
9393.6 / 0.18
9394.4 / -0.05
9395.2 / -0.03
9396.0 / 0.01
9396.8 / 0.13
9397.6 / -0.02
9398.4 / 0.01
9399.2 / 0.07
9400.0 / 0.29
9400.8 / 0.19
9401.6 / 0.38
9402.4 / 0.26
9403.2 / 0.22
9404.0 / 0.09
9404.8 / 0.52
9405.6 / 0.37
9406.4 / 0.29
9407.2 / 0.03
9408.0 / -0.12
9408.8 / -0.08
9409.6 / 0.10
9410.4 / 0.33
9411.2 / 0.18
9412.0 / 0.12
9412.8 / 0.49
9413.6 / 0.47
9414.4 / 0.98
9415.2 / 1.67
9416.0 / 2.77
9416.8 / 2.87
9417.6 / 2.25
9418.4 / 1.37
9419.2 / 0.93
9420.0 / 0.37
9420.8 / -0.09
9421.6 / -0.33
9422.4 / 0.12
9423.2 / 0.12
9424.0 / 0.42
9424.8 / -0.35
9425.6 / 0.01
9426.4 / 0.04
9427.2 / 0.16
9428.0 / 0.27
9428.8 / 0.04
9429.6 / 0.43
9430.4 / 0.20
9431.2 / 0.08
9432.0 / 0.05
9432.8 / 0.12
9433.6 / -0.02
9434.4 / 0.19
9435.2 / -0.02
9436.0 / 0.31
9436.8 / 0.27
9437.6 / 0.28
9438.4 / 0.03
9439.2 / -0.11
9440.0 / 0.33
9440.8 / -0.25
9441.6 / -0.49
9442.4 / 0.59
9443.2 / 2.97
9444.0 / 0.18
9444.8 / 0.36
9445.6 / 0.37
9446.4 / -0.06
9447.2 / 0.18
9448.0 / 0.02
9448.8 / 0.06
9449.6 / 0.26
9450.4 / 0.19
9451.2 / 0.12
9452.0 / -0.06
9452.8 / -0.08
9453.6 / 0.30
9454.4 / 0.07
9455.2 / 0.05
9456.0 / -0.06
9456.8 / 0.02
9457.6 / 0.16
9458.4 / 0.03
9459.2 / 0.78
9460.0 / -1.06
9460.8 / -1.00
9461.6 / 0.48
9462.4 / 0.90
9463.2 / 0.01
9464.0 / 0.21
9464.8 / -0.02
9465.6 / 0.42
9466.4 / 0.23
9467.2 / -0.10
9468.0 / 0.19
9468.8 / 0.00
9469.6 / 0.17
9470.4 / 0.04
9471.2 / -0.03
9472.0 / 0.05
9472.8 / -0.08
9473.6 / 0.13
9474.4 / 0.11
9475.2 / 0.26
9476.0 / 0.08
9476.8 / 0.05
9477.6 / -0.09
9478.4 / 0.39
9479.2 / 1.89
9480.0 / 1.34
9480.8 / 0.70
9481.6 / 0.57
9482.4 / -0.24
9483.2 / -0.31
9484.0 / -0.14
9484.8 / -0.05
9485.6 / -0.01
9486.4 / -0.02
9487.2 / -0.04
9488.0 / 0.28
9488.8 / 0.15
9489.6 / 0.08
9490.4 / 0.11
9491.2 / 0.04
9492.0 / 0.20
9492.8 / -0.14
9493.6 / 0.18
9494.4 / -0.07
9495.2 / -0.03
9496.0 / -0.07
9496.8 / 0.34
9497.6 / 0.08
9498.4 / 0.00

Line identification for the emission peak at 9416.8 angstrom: [O III] 5007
